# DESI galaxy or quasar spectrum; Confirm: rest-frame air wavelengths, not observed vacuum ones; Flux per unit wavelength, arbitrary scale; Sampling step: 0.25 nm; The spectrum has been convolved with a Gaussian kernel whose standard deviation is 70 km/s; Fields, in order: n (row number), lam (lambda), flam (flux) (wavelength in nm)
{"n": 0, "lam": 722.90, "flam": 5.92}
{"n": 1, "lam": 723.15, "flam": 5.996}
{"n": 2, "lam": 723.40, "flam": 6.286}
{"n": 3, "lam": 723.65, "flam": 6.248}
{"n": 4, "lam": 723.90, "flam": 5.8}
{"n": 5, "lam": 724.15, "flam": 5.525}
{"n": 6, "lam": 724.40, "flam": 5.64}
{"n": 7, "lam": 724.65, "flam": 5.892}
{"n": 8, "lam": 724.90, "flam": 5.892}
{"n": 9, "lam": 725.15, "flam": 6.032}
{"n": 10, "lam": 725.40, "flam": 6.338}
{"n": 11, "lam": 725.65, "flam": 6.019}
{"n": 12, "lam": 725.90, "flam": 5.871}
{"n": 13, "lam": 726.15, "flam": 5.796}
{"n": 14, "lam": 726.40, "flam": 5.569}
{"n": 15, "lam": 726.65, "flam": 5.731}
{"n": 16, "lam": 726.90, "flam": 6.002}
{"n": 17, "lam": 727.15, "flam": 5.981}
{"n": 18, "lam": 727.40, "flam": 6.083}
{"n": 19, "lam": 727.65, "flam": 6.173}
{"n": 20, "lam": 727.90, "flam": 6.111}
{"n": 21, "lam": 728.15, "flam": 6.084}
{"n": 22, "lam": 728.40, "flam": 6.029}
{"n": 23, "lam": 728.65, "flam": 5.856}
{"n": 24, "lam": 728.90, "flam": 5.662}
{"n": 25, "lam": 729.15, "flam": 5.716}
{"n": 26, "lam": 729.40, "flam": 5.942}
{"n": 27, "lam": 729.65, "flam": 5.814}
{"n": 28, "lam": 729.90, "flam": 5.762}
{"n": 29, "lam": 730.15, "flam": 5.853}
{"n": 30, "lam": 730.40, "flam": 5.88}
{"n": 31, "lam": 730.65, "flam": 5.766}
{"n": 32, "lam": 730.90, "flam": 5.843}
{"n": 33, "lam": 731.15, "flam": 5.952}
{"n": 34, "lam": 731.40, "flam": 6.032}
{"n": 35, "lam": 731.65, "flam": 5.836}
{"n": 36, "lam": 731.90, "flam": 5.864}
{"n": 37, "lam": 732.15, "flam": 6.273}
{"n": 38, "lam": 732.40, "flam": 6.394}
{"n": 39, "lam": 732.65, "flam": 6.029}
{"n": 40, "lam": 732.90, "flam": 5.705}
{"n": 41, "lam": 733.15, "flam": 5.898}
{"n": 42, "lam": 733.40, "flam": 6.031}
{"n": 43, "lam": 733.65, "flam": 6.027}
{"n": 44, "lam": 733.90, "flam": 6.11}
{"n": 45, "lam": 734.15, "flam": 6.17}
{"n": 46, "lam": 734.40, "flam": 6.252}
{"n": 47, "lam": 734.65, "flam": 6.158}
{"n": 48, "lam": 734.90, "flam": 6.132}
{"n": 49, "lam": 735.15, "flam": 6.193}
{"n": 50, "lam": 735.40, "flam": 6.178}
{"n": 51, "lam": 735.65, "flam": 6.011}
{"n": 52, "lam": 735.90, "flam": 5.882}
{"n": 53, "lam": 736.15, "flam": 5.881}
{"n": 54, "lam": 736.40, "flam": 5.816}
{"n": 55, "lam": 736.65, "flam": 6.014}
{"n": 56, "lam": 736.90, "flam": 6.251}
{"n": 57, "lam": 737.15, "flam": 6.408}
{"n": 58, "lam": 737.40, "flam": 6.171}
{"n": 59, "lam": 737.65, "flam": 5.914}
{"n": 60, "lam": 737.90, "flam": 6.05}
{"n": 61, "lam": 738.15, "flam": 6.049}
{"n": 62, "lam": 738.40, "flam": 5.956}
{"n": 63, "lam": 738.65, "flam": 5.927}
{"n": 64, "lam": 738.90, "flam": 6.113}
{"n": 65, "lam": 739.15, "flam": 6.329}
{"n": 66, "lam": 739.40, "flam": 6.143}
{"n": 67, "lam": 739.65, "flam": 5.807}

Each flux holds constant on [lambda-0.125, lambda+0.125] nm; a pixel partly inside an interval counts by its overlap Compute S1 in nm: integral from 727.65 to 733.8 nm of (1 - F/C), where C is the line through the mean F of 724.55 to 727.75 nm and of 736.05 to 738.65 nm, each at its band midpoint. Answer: 0.05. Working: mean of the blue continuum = 5.95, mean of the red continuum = 6.05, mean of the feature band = 5.94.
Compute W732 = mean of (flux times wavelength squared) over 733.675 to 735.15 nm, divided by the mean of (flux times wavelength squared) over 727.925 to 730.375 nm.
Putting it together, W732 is 1.06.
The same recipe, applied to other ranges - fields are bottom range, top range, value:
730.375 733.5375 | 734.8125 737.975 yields 1.03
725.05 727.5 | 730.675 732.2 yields 1.01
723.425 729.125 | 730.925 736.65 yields 1.04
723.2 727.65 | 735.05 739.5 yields 1.06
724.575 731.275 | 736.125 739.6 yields 1.06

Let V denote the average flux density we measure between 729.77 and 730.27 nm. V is 5.81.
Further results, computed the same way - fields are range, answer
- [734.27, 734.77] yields 6.21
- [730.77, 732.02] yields 5.91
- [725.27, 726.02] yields 6.08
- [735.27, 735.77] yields 6.1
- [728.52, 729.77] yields 5.8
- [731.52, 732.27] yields 5.99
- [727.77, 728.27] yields 6.1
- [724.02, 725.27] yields 5.8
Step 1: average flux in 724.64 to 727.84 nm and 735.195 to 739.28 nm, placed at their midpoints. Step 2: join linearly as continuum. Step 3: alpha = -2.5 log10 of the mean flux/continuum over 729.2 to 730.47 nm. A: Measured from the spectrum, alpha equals 0.03 mag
